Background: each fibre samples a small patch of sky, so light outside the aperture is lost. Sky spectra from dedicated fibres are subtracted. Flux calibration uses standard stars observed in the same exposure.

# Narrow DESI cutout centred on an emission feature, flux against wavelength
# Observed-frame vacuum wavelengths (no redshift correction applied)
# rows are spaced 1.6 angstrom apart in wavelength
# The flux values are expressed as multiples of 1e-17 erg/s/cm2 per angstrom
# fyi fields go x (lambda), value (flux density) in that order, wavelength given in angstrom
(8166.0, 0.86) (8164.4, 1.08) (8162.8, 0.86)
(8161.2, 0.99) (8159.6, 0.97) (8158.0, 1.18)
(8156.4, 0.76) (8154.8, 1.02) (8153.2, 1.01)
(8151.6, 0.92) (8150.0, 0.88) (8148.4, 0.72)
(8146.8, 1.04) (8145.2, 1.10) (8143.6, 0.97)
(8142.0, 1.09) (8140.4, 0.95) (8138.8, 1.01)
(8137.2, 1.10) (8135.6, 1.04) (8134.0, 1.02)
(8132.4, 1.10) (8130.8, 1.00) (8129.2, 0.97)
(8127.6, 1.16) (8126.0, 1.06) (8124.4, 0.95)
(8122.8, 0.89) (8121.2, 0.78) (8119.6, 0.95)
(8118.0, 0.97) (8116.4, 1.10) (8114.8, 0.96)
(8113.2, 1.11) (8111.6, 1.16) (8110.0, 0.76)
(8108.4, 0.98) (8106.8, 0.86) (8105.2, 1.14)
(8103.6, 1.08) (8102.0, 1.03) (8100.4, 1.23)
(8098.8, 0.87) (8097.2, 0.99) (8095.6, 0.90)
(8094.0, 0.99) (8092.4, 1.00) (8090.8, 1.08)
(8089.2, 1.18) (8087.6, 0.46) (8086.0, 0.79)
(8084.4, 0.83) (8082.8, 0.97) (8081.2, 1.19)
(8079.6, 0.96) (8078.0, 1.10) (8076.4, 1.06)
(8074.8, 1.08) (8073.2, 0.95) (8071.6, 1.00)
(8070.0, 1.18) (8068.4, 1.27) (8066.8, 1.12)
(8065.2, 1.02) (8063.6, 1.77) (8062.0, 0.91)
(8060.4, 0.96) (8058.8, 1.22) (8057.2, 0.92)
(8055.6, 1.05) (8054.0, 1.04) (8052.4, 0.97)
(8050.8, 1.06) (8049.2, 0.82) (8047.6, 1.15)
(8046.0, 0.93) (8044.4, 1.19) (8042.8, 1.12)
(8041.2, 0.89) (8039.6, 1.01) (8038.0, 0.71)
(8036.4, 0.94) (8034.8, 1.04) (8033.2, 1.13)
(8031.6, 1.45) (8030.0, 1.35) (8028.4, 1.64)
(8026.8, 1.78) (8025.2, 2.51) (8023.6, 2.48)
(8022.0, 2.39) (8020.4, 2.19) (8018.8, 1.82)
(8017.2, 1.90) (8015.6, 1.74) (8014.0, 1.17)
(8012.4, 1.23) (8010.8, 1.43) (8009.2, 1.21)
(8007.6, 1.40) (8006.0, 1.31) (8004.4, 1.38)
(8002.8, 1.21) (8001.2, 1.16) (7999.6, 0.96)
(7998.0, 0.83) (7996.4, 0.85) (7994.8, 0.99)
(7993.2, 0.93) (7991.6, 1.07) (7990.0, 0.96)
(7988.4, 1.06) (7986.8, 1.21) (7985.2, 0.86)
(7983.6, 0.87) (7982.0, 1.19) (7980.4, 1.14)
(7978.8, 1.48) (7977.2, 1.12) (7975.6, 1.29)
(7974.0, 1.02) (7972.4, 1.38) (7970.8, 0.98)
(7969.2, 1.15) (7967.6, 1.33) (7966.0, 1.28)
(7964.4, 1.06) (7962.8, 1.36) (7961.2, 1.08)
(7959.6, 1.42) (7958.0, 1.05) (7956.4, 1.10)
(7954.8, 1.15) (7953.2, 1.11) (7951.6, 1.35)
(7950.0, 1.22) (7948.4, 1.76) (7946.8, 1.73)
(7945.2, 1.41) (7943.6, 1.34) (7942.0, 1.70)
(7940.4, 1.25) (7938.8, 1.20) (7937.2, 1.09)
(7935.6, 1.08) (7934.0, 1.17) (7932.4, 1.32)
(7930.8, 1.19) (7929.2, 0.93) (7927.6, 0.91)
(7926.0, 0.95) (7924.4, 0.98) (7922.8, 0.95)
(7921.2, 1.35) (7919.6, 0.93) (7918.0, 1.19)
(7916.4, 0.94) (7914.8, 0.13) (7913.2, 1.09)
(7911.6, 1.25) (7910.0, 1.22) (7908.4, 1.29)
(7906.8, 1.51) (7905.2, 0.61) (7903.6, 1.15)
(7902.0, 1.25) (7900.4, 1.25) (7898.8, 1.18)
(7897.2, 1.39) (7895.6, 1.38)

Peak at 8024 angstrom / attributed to [O III] 5007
